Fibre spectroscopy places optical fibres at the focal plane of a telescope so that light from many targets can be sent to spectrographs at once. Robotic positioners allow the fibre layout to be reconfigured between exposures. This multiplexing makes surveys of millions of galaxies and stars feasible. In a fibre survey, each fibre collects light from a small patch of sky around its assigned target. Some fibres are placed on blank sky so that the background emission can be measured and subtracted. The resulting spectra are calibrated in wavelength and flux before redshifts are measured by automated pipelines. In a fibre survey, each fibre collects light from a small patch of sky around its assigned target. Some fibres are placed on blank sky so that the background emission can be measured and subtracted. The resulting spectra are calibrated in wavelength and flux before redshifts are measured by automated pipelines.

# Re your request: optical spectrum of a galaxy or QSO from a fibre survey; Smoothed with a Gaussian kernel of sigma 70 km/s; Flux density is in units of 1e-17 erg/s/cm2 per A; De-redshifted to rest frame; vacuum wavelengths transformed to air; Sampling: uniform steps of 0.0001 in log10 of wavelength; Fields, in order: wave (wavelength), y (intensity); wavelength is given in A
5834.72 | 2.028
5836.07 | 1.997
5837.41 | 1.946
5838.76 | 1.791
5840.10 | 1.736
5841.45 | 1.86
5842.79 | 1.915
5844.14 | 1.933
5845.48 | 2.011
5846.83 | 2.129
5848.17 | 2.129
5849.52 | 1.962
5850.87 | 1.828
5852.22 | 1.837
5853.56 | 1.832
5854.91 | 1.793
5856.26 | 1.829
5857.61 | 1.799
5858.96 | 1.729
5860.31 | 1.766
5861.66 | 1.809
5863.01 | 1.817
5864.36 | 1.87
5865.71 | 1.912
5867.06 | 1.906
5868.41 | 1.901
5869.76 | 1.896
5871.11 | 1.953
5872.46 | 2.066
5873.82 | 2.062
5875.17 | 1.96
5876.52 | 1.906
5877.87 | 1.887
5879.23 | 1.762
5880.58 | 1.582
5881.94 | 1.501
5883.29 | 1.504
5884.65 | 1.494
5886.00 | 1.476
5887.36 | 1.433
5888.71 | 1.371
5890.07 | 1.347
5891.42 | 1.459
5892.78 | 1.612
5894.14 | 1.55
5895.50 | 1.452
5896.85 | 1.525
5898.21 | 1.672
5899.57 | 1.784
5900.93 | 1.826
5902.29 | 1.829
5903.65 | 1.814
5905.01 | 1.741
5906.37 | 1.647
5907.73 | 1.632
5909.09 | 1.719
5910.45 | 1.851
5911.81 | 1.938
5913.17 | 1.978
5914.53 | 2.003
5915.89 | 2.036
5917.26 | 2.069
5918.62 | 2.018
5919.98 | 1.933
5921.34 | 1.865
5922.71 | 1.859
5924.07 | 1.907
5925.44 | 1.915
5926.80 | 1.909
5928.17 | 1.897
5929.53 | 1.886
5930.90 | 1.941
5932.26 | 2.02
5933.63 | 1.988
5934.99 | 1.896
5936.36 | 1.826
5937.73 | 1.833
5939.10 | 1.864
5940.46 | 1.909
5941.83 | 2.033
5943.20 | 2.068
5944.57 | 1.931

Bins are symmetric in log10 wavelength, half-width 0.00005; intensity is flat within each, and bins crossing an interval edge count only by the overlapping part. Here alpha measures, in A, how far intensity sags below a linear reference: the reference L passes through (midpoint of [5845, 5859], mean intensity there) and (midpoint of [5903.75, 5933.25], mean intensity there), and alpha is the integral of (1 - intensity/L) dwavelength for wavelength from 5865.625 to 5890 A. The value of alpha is 2.05 A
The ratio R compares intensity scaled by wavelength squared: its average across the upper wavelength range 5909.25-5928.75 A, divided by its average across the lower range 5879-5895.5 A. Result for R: 1.3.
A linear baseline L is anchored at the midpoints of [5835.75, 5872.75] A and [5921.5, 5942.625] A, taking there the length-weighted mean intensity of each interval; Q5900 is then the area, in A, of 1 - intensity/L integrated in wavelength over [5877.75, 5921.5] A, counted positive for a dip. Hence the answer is 4.6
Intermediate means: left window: 1.89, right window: 1.91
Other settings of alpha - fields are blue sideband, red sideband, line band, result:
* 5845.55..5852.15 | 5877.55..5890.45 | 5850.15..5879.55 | -1.6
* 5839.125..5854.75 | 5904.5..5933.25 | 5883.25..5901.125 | 3.5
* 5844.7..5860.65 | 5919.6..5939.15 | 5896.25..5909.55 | 1.2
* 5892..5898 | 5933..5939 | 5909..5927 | -2.1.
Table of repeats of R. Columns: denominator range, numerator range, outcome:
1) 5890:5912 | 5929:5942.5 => 1.16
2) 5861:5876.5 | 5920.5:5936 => 1.02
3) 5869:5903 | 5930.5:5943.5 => 1.17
